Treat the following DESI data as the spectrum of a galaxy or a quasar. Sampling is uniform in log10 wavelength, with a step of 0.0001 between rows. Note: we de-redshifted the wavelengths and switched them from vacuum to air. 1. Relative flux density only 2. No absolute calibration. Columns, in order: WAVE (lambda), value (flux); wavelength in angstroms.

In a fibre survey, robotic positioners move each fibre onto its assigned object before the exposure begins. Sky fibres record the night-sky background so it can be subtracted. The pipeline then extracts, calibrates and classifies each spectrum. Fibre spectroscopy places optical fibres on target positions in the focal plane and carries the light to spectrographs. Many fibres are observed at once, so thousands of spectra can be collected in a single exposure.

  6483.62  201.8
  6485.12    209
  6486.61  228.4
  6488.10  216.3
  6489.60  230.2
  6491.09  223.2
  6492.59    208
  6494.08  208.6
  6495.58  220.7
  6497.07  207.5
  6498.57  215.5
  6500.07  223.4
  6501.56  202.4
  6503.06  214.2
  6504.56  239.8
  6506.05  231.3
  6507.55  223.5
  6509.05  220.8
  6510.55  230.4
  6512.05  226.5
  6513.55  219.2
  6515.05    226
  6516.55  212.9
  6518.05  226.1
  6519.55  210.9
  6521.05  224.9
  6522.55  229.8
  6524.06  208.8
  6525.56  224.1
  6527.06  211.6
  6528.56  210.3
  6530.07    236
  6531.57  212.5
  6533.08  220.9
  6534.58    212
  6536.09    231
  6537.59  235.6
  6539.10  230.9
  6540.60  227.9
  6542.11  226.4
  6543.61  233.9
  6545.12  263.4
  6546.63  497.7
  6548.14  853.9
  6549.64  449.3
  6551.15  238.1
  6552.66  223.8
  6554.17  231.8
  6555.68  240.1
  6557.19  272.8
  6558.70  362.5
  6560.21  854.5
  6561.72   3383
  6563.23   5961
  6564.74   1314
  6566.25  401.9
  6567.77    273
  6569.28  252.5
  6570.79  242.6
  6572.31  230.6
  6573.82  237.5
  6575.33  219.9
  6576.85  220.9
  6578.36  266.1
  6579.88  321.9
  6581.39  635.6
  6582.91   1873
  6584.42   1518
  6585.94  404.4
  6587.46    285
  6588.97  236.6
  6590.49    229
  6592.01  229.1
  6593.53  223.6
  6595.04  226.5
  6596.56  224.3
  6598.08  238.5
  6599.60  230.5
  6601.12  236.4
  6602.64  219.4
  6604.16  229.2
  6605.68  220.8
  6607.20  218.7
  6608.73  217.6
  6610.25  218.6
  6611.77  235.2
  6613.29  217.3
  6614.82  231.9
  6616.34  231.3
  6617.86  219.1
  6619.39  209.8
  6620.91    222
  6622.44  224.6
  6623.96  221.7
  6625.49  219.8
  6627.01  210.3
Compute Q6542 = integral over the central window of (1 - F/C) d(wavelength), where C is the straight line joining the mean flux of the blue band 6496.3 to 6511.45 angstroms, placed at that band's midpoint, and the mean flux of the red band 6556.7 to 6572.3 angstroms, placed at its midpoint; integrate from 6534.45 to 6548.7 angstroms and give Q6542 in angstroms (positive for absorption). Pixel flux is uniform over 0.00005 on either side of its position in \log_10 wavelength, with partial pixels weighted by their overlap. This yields 9.27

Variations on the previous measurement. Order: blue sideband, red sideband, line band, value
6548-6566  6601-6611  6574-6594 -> 4.4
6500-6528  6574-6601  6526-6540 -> 2.7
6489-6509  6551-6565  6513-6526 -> 8.3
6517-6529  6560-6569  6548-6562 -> 8.9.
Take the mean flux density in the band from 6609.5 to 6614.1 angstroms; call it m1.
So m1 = 224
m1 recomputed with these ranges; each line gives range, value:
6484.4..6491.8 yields 222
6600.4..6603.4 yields 228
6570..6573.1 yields 237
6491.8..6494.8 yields 208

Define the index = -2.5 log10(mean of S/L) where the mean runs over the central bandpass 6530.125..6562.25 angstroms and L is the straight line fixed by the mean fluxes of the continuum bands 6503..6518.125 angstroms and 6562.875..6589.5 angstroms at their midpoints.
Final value 0.22 mag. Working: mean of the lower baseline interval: 225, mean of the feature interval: 446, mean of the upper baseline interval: 755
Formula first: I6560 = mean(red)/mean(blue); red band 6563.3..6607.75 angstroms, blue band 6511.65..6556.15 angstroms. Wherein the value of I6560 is 1.85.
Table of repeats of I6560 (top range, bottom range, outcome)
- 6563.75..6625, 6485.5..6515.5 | 1.69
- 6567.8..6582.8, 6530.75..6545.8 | 1.57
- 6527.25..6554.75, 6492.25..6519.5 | 1.32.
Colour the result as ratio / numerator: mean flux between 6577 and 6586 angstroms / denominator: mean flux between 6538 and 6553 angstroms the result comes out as 2.40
